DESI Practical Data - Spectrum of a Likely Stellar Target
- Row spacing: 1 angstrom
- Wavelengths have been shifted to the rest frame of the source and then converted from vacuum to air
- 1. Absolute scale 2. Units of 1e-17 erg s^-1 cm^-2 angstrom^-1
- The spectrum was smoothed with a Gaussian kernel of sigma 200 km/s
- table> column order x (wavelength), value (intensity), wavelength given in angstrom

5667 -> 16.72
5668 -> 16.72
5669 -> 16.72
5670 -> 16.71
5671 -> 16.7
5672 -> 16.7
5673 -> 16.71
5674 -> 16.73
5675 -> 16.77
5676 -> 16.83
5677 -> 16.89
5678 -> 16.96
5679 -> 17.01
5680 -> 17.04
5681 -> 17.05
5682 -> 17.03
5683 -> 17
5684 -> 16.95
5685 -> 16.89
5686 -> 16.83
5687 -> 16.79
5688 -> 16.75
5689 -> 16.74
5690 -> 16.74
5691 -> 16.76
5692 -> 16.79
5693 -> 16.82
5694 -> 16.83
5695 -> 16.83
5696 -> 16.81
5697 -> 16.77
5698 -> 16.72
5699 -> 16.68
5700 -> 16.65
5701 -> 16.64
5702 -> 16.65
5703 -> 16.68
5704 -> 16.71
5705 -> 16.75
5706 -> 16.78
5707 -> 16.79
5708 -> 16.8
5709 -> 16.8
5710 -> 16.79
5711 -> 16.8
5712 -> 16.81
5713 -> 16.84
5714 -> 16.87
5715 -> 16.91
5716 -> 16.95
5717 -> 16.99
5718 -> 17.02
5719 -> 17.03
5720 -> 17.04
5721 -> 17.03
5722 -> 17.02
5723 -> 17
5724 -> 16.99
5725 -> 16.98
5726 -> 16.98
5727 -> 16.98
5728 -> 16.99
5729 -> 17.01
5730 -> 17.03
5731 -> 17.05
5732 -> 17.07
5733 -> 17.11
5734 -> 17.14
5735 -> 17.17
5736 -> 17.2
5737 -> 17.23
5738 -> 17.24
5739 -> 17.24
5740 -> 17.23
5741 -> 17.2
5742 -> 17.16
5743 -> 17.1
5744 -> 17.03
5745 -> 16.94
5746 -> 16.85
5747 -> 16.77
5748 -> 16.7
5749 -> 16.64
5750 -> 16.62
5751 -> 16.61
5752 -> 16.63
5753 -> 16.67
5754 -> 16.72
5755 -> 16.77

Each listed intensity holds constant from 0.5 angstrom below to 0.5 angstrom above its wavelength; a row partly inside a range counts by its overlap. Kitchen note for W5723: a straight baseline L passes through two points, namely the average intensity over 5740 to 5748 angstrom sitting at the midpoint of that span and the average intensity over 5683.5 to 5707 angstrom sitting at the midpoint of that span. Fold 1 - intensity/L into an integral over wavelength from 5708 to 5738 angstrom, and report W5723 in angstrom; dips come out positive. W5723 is -0.2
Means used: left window 16.8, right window 17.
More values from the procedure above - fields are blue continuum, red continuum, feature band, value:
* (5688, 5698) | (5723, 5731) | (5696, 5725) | 0.1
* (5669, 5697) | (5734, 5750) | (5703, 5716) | 0.1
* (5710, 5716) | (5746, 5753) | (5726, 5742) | -0.4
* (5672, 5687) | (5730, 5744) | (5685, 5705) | 0.3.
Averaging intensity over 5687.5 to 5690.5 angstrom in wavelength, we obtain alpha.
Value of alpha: 16.7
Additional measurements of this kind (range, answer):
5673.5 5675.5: 16.8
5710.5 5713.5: 16.8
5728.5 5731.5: 17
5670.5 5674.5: 16.7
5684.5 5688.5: 16.8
